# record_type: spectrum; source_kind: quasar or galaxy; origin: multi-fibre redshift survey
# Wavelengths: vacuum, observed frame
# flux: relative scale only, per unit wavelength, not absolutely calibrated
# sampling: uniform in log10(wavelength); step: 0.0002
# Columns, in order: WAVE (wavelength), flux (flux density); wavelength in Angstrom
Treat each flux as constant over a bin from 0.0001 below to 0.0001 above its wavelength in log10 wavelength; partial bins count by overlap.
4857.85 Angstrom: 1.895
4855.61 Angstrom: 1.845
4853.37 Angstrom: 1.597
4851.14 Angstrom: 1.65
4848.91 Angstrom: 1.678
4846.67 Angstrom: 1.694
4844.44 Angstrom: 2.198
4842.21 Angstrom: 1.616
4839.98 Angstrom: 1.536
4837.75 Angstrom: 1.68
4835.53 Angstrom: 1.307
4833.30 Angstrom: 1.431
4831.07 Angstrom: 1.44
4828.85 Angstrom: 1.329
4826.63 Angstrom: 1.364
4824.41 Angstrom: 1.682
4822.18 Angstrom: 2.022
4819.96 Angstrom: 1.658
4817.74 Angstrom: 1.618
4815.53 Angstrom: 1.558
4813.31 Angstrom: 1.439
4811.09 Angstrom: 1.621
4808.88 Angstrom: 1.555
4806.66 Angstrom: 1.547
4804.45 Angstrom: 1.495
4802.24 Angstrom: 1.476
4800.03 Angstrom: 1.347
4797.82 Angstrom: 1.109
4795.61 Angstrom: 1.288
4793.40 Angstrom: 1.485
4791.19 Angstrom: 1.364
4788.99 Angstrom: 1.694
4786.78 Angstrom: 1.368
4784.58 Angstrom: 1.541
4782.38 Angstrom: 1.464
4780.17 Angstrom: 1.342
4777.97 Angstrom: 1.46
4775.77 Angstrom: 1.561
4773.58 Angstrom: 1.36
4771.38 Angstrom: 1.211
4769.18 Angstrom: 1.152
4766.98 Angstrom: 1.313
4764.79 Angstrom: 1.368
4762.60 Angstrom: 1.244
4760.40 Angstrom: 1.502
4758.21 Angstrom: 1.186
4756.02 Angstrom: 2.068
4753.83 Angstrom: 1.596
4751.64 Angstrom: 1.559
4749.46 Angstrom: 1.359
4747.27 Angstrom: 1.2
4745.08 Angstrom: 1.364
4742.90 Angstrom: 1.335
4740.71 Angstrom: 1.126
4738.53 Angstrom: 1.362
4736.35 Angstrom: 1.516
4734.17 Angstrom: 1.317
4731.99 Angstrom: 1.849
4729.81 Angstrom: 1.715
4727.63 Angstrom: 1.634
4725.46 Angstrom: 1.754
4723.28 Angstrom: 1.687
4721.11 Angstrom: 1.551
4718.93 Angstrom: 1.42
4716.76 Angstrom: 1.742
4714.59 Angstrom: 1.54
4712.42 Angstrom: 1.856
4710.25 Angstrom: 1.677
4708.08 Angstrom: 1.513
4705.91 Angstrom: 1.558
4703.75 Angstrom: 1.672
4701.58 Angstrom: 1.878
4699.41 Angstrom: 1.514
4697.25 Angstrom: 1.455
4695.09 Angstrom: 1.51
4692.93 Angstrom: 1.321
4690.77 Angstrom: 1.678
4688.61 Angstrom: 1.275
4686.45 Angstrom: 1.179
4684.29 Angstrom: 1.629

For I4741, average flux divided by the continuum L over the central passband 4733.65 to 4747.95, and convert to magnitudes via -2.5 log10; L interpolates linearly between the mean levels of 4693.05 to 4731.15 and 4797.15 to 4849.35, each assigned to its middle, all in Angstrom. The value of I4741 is 0.21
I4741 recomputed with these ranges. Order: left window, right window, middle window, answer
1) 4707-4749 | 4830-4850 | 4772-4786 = 0.09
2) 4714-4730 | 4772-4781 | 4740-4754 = 0.13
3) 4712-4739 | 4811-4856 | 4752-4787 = 0.13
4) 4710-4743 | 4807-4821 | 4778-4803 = 0.12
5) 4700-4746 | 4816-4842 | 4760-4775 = 0.20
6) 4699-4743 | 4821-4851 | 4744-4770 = 0.13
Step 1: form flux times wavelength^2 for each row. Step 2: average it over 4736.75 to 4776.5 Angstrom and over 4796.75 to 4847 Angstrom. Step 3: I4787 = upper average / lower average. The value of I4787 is 1.2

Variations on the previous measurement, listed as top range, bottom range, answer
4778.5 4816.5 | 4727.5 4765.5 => 1.02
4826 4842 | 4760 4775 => 1.15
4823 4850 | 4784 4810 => 1.12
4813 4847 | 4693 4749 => 1.09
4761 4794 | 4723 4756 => 0.94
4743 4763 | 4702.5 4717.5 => 0.90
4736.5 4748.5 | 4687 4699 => 0.92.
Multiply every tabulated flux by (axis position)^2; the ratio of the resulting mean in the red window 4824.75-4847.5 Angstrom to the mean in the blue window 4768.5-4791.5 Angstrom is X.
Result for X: 1.1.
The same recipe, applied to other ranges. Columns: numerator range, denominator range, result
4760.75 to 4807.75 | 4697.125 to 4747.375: 0.92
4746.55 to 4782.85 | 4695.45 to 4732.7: 0.88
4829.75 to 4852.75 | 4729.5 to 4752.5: 1.19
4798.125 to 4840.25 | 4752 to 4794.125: 1.08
